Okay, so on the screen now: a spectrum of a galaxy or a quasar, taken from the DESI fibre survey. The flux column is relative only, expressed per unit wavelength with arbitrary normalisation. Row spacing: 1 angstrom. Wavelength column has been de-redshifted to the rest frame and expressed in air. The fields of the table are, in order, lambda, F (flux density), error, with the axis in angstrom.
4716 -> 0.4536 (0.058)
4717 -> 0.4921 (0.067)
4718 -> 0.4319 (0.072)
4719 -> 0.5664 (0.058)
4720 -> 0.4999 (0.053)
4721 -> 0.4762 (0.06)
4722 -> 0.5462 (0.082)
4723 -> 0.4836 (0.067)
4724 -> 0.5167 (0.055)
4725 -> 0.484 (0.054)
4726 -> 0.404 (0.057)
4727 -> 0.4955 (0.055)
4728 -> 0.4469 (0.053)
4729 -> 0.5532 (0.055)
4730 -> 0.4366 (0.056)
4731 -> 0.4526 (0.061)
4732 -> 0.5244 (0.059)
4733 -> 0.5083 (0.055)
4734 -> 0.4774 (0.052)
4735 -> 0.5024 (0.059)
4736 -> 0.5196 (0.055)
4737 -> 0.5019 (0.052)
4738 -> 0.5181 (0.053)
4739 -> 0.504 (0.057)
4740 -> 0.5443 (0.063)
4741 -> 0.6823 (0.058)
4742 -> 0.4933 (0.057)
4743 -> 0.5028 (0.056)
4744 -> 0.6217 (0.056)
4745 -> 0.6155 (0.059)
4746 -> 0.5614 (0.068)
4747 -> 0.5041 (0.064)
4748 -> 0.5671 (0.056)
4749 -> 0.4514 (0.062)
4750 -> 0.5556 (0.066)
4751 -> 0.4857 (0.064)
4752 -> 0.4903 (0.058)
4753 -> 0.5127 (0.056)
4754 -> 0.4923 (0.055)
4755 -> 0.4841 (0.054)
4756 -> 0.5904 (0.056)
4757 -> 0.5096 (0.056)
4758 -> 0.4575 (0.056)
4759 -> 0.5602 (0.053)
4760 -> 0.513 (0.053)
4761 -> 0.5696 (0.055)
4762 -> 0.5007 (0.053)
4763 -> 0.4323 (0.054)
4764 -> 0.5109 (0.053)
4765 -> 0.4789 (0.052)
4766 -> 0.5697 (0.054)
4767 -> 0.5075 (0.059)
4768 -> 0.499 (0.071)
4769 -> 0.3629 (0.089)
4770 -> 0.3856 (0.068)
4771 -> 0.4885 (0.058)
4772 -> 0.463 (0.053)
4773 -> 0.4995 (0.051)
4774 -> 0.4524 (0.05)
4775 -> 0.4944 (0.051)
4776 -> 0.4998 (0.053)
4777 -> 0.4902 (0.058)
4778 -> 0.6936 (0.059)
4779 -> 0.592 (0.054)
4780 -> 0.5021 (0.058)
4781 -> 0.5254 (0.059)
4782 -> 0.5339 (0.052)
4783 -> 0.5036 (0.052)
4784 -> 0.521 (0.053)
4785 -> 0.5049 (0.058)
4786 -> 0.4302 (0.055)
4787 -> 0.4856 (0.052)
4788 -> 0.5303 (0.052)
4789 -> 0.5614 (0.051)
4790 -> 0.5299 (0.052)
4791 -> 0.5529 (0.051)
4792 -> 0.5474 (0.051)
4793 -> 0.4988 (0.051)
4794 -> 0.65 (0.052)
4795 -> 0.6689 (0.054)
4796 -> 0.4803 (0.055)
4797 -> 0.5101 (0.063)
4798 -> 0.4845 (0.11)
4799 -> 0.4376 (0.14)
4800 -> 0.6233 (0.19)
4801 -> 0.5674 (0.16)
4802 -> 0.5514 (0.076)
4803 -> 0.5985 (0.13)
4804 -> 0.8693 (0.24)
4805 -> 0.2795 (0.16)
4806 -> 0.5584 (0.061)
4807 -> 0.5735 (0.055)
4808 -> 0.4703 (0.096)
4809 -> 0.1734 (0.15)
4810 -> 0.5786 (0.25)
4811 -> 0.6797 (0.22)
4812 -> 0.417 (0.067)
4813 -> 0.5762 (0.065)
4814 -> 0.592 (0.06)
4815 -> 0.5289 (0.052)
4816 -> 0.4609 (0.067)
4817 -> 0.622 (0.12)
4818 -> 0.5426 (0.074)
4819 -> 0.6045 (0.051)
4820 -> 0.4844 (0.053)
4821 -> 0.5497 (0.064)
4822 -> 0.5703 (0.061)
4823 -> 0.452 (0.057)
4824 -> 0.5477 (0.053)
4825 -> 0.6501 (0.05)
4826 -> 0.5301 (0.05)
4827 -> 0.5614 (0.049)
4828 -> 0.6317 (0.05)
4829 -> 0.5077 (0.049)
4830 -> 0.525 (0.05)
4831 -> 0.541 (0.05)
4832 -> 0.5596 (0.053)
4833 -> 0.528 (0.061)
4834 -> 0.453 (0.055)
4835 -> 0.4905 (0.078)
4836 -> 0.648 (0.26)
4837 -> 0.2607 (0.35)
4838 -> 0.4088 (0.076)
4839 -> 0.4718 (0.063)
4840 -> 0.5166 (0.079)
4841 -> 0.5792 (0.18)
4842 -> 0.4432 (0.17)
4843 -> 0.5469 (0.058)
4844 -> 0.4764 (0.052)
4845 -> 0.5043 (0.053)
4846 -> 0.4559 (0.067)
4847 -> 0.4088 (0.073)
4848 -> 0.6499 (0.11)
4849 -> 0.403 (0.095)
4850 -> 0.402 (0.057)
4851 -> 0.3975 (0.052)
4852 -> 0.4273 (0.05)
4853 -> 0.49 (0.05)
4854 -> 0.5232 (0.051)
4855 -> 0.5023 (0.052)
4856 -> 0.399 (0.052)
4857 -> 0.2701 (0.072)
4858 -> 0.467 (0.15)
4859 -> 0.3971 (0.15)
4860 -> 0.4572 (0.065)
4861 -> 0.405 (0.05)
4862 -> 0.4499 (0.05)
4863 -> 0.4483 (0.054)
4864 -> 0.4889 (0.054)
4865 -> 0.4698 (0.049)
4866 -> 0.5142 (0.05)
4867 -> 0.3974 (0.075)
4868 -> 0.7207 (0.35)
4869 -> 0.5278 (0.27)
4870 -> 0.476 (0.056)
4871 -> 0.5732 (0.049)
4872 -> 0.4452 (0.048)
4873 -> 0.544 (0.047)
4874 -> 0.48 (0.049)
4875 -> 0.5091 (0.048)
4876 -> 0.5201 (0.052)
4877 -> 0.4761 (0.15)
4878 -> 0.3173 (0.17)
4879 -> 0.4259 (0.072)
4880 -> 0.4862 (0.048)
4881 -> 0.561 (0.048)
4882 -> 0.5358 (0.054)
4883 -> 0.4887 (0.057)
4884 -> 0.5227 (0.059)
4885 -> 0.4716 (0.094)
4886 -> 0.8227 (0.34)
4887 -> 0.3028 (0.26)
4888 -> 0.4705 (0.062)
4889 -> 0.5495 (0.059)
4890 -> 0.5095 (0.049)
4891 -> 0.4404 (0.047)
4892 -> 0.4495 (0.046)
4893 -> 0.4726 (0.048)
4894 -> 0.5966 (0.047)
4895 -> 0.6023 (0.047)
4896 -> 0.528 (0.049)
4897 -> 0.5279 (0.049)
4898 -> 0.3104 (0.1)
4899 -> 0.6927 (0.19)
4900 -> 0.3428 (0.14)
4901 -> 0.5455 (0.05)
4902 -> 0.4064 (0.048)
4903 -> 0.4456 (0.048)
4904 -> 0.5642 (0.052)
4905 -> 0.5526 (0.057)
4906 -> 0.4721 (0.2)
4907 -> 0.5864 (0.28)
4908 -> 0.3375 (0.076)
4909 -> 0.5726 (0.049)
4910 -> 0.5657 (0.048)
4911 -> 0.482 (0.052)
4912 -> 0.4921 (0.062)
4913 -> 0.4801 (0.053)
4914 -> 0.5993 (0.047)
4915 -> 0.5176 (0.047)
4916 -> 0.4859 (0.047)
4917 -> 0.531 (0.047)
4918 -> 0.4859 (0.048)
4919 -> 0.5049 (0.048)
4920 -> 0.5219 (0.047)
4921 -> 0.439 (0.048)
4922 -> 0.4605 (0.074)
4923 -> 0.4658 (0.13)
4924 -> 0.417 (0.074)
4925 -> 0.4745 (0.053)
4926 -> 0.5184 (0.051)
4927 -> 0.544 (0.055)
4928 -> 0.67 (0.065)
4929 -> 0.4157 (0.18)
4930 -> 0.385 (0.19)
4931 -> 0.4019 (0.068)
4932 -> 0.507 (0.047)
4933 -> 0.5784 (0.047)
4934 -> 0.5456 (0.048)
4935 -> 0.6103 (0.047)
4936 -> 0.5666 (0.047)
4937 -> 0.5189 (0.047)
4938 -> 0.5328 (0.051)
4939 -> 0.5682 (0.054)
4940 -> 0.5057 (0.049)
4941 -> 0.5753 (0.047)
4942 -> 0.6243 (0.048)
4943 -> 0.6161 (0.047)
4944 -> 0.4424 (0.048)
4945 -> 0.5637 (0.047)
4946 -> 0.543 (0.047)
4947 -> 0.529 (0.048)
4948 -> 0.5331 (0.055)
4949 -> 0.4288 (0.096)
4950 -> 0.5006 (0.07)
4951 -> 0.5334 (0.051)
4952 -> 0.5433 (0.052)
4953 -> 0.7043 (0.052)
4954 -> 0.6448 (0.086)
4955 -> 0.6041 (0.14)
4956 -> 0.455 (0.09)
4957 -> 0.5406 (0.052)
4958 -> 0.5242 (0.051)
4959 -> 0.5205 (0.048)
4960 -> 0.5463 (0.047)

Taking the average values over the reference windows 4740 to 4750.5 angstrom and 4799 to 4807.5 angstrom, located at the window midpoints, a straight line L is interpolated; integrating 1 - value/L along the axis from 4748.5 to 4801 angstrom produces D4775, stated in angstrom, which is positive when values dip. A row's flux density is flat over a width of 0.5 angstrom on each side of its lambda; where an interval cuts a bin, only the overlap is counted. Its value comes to 4.57 angstrom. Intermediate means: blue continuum 0.555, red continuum 0.569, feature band 0.514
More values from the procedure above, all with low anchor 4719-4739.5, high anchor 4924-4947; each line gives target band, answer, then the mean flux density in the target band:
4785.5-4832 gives -2.85 angstrom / 0.539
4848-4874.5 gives 2.51 angstrom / 0.468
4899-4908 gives 0.55 angstrom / 0.492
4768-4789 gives 0.14 angstrom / 0.499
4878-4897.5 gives 0.47 angstrom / 0.509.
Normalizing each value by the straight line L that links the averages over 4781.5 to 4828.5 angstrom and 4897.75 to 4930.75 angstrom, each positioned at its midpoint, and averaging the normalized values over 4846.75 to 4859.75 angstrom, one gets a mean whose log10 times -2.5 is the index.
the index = 0.17 mag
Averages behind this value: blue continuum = 0.538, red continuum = 0.494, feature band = 0.442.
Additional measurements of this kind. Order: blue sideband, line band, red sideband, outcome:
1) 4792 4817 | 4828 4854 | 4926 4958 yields 0.11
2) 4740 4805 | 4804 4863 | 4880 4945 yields 0.05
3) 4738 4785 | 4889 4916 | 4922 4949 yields 0.04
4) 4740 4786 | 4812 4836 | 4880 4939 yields -0.06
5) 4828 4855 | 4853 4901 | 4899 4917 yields 0.02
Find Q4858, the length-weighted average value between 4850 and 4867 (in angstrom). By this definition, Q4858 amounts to 0.442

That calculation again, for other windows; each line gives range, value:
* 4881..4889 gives 0.521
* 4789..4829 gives 0.543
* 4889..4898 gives 0.506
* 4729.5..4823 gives 0.522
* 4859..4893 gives 0.491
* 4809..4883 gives 0.497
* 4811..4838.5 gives 0.53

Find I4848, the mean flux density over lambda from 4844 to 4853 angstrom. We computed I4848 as 0.459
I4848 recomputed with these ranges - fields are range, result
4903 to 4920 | 0.513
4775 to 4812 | 0.533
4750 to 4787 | 0.503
